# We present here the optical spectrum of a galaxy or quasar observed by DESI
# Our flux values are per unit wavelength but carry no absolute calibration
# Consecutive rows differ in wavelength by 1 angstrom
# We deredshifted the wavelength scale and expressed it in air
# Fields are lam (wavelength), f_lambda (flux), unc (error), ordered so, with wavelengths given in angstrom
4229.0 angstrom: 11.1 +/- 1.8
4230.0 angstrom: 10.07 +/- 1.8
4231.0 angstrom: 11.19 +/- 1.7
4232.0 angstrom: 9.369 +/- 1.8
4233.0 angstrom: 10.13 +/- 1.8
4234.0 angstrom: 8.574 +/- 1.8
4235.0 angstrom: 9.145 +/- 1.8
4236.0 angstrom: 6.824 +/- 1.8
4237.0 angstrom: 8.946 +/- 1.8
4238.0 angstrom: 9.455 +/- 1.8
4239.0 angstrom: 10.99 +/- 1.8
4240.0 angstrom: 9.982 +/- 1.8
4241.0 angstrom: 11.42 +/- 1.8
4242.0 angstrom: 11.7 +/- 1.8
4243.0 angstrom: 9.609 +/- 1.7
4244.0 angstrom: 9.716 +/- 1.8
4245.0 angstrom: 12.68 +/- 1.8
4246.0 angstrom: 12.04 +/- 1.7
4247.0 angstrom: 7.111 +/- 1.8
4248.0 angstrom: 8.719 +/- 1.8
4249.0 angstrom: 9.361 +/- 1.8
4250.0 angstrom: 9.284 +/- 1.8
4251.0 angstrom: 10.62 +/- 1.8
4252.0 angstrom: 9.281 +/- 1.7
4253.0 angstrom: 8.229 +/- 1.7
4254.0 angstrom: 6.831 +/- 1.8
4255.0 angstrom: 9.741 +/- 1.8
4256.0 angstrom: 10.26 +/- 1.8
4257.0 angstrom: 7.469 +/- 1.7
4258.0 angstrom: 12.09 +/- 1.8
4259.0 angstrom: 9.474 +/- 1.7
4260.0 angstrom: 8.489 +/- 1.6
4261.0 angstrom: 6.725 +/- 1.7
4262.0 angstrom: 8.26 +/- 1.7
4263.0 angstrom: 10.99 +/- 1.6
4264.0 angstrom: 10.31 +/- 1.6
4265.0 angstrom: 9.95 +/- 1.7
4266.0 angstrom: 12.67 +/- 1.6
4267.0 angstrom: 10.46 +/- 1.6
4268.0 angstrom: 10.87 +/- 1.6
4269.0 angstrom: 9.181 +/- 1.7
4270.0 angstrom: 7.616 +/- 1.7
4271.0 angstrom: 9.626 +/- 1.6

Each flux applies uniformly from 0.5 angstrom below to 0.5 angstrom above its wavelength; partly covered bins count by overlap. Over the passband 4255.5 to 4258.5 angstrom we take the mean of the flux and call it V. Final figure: 9.94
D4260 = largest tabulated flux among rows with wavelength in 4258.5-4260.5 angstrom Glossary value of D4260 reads 9.474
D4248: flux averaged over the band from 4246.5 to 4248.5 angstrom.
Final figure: 7.91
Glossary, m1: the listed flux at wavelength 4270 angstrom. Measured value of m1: 7.616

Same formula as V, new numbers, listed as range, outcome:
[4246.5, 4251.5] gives 9.02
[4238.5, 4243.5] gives 10.7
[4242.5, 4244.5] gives 9.66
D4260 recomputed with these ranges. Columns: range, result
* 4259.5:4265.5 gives 10.99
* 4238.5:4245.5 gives 12.68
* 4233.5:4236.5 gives 9.145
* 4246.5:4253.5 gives 10.62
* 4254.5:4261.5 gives 12.09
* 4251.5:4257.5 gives 10.26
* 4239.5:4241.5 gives 11.42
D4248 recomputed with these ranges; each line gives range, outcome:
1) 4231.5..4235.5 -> 9.3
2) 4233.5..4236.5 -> 8.18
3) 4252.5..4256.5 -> 8.77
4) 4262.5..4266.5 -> 11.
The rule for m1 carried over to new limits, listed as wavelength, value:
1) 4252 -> 9.281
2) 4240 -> 9.982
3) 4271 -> 9.626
